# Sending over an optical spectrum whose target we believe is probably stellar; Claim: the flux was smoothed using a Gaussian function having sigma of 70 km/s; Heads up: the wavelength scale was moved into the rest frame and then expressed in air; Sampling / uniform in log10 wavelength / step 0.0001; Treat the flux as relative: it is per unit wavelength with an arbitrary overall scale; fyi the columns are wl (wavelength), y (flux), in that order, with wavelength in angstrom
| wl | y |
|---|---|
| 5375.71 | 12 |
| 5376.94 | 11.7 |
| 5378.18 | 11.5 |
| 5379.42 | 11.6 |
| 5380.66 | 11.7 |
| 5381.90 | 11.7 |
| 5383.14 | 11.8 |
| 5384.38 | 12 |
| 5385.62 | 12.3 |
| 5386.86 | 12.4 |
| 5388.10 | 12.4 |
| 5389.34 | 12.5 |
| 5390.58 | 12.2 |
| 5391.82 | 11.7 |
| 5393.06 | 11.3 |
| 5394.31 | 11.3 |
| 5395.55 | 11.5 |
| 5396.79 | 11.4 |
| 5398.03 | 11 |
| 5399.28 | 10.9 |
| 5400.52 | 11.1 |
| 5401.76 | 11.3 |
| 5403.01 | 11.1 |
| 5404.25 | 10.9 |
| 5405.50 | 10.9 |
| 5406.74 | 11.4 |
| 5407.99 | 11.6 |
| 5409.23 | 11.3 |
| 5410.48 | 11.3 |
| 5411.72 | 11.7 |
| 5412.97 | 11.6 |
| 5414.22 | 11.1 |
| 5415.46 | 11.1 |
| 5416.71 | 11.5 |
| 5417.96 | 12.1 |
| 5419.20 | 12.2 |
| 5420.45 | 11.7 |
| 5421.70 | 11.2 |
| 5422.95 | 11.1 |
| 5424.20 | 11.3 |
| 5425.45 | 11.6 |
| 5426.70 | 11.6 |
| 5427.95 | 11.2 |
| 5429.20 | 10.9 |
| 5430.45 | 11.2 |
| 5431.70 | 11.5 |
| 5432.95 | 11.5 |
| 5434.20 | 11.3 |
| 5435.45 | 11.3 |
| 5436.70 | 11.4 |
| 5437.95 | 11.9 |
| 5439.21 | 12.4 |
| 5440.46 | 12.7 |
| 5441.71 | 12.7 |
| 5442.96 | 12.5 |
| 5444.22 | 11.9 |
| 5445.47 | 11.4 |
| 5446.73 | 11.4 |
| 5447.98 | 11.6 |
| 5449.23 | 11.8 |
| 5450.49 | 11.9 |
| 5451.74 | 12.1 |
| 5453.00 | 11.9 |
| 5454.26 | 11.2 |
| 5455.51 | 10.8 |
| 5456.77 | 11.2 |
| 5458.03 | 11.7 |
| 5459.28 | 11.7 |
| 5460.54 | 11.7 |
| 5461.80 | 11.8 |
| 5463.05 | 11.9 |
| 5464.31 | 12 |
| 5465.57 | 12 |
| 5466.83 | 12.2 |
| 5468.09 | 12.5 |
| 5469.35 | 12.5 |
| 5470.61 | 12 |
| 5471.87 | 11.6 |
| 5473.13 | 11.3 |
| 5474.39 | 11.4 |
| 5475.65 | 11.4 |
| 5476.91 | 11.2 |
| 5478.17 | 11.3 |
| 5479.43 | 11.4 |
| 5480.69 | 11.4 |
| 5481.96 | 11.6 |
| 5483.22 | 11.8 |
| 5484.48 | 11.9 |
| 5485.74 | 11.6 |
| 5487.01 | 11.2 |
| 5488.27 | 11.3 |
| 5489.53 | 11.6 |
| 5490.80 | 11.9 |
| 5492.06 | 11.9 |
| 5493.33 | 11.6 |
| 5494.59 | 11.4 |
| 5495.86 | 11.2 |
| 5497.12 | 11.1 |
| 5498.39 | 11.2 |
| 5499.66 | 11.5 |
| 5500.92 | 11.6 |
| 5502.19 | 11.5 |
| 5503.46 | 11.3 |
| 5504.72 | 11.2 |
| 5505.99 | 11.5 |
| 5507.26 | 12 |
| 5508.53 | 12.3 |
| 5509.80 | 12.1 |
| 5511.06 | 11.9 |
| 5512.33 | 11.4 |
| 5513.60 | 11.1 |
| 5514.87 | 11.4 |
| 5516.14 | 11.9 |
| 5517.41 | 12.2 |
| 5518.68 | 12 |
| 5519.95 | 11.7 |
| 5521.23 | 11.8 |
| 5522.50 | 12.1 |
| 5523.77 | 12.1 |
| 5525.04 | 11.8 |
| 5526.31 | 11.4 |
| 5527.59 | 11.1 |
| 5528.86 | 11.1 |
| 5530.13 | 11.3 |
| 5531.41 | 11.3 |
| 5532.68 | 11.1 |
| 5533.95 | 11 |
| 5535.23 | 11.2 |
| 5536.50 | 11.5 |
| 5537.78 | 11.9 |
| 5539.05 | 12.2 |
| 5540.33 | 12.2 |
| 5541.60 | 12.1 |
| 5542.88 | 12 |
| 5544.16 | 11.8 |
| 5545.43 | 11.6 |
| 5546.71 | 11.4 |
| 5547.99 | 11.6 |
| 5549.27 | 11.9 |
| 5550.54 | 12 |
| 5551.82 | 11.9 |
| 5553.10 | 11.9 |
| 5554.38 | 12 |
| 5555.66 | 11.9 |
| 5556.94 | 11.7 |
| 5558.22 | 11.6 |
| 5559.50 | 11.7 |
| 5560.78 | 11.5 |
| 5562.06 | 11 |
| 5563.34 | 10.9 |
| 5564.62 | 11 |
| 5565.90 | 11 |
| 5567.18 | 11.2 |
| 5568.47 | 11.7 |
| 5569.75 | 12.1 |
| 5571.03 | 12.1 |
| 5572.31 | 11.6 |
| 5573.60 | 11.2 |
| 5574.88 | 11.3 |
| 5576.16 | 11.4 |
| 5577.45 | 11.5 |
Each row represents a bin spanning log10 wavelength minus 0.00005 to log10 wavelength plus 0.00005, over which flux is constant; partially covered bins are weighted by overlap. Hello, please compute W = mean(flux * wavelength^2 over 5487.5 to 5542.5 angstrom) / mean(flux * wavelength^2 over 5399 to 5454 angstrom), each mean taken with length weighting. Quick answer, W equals 1.04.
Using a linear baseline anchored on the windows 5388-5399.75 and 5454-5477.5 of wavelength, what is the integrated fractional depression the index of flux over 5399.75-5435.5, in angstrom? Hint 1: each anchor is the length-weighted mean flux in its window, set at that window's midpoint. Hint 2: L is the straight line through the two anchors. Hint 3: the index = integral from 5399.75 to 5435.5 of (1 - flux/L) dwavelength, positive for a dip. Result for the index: 0.8 angstrom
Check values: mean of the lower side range 11.6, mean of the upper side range 11.7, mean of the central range 11.4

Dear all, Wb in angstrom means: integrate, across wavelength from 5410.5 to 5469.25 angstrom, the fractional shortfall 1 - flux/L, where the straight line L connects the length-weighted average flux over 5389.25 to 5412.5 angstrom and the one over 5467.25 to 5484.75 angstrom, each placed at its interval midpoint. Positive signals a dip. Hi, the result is -0.79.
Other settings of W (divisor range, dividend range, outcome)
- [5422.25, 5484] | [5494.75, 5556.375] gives 1.03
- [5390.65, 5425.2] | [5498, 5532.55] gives 1.06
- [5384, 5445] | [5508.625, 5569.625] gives 1.05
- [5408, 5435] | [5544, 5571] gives 1.07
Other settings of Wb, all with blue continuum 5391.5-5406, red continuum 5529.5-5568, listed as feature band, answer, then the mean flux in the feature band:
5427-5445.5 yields -0.7 angstrom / 11.7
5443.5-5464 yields -0.5 angstrom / 11.6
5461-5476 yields -0.7 angstrom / 11.9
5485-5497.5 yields -0.1 angstrom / 11.5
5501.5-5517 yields -0.2 angstrom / 11.6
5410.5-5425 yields -0.3 angstrom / 11.5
